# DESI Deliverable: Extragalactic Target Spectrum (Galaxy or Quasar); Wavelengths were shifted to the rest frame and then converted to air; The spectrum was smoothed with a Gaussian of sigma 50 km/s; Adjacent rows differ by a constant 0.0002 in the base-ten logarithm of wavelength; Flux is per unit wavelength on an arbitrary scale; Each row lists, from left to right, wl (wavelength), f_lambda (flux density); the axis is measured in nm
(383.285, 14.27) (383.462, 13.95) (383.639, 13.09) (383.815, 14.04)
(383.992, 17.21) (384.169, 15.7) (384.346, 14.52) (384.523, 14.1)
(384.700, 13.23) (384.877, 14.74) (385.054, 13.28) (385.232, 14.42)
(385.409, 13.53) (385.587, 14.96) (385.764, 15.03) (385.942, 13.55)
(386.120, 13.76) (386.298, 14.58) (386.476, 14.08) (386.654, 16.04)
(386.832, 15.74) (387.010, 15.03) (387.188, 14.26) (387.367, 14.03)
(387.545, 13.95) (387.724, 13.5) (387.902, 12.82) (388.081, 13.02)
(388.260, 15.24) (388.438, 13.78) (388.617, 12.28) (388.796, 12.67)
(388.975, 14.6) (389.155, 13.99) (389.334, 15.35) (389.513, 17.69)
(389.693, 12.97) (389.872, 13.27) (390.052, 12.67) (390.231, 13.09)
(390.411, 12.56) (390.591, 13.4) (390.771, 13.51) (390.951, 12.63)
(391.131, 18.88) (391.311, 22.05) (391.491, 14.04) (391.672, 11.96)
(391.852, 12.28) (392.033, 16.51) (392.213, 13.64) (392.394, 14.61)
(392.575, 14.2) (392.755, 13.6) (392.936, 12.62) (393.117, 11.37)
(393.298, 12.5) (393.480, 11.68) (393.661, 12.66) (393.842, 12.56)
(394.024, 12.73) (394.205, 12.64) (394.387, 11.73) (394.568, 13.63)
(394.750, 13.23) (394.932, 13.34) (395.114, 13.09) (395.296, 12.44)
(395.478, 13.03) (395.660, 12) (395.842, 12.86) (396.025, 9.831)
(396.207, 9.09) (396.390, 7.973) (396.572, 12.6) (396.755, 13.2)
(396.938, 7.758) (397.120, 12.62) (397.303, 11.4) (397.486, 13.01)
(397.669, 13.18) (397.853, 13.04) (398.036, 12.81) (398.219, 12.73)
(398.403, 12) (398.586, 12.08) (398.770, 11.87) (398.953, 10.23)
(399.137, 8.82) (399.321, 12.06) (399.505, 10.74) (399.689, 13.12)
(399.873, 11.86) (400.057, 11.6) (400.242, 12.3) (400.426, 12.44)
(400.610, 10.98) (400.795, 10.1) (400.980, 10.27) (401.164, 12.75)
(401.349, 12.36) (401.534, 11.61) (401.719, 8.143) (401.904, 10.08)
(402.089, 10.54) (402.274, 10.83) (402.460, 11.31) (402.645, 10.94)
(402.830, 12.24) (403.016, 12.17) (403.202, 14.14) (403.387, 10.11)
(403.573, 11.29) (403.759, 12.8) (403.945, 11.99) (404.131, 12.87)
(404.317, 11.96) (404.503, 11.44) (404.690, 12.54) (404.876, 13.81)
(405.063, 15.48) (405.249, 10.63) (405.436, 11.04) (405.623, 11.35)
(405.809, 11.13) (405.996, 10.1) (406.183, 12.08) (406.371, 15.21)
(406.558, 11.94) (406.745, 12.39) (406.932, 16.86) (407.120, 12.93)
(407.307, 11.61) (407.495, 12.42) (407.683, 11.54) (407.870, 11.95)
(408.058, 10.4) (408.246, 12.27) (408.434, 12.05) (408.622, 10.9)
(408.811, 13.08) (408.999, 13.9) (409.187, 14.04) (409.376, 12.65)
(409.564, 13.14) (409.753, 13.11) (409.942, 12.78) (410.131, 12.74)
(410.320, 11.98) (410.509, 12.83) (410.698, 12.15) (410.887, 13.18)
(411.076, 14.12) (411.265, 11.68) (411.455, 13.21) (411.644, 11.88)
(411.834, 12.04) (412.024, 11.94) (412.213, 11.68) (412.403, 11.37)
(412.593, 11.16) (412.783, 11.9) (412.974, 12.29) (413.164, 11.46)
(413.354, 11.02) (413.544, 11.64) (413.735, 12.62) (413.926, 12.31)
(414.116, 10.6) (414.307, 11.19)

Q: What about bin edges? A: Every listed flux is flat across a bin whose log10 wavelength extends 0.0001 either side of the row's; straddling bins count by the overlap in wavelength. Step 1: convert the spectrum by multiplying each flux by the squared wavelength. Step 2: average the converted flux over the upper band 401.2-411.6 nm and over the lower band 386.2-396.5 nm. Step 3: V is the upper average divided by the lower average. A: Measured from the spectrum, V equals 1.0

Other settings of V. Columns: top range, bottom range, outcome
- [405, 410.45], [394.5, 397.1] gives 1.13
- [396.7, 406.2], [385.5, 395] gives 0.89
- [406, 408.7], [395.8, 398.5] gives 1.13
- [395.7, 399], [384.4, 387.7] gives 0.86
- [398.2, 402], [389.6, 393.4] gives 0.85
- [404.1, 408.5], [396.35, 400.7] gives 1.09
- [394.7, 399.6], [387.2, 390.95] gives 0.89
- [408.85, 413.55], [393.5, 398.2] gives 1.11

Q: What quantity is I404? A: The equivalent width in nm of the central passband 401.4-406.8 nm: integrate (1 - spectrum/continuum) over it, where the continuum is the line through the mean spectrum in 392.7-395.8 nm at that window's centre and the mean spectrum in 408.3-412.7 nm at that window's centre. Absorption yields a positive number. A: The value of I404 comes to 0.32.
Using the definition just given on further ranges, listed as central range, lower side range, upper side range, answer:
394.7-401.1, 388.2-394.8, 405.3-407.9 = 0.70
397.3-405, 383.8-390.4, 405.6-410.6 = 0.78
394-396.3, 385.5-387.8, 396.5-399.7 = 0.05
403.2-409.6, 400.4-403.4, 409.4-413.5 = -0.35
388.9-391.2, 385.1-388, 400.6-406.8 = -0.06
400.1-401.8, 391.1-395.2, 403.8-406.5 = 0.20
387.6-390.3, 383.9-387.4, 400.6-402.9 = 0.01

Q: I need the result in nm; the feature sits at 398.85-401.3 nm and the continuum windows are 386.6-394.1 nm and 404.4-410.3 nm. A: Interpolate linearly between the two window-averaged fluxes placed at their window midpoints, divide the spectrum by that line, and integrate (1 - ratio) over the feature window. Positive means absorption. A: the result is 0.33 nm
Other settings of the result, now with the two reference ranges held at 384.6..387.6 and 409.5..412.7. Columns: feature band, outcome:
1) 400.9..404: 0.40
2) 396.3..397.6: 0.22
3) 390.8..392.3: -0.13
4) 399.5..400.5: 0.09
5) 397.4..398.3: 0.03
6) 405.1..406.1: 0.13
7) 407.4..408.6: 0.09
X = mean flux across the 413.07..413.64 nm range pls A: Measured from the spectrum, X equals 11.4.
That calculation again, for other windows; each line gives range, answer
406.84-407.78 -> 13.1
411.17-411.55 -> 12.5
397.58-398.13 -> 13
